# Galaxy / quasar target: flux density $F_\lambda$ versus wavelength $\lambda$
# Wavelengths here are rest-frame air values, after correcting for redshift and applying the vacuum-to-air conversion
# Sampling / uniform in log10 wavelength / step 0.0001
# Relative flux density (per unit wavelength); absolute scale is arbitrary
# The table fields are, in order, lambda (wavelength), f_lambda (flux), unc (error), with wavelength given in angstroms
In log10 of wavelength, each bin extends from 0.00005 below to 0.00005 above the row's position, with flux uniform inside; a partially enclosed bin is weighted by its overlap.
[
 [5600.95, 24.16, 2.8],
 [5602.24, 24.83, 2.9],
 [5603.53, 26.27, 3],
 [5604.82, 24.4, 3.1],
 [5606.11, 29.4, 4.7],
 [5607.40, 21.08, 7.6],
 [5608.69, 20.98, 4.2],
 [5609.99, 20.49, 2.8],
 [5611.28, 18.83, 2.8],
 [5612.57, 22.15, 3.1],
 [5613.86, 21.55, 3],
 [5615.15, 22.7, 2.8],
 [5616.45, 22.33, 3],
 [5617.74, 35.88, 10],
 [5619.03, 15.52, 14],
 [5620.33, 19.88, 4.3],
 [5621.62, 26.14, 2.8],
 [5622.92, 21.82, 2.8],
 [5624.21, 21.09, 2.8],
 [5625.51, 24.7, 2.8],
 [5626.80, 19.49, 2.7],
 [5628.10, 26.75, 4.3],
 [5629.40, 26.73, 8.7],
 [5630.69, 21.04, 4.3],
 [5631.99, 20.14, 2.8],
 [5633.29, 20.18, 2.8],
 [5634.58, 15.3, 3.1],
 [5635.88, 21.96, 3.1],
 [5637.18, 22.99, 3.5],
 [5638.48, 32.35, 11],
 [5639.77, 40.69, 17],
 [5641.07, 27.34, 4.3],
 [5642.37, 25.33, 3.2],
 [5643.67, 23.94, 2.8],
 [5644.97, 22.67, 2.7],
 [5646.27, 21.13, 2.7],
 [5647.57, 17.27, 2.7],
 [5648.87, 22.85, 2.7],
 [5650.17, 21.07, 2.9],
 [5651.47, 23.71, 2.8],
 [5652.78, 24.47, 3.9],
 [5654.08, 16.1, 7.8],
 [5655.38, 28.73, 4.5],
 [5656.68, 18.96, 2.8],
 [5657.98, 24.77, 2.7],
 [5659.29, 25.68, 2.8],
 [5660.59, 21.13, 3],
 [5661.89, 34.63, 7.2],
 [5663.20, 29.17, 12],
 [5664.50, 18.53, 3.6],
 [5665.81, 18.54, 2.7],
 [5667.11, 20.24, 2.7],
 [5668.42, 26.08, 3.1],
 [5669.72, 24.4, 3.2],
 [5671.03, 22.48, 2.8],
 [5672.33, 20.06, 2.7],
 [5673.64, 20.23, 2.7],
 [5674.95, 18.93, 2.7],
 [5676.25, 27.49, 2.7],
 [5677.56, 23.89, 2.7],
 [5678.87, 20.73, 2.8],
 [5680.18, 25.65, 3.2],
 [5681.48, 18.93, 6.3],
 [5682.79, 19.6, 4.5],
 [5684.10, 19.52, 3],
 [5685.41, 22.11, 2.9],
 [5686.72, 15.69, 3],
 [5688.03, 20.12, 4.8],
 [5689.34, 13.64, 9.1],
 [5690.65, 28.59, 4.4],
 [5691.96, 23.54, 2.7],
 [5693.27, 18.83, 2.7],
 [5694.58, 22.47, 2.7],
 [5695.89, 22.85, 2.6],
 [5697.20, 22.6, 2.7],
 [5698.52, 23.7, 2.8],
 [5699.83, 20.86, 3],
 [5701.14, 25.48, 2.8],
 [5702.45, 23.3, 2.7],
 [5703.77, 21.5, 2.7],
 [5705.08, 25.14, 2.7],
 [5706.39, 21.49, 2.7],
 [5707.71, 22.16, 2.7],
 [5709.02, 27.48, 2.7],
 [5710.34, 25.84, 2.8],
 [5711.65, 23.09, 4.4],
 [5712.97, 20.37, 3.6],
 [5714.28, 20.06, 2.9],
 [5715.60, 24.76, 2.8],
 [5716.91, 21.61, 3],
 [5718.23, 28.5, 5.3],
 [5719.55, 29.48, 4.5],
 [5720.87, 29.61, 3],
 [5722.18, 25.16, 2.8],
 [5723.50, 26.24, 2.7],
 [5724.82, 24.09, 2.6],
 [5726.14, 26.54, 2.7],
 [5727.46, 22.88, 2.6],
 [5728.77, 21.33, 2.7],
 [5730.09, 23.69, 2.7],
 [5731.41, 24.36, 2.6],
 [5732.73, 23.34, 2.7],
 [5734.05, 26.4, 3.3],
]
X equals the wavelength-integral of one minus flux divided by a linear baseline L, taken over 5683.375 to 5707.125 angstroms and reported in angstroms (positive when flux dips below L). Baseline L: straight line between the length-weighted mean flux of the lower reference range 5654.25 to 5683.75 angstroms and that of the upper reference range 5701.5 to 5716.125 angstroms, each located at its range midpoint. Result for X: 1.4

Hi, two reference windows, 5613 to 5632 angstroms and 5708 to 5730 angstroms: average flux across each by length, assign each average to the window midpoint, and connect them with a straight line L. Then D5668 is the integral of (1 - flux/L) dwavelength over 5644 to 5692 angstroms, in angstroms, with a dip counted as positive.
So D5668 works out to 3.4 angstroms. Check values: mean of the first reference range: 23.1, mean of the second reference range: 24.7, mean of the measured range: 22.2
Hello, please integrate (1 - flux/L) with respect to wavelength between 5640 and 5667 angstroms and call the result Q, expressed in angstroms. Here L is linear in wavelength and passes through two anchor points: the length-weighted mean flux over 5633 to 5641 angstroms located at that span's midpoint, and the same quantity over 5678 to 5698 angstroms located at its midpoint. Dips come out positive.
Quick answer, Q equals 0.95 angstroms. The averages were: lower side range 26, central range 23.5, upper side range 21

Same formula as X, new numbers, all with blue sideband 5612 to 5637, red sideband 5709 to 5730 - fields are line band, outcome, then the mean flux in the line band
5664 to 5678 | 1.0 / 21.9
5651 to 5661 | 0.1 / 23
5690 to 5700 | 0.4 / 23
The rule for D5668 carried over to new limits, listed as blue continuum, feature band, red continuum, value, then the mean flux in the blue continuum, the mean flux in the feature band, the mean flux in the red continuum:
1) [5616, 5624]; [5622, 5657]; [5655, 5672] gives 0.5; 23.5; 23.4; 24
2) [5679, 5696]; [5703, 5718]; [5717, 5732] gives 0.3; 20.8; 23.2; 25.5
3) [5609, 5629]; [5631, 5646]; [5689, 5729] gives -1.1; 22.6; 24.6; 23.8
